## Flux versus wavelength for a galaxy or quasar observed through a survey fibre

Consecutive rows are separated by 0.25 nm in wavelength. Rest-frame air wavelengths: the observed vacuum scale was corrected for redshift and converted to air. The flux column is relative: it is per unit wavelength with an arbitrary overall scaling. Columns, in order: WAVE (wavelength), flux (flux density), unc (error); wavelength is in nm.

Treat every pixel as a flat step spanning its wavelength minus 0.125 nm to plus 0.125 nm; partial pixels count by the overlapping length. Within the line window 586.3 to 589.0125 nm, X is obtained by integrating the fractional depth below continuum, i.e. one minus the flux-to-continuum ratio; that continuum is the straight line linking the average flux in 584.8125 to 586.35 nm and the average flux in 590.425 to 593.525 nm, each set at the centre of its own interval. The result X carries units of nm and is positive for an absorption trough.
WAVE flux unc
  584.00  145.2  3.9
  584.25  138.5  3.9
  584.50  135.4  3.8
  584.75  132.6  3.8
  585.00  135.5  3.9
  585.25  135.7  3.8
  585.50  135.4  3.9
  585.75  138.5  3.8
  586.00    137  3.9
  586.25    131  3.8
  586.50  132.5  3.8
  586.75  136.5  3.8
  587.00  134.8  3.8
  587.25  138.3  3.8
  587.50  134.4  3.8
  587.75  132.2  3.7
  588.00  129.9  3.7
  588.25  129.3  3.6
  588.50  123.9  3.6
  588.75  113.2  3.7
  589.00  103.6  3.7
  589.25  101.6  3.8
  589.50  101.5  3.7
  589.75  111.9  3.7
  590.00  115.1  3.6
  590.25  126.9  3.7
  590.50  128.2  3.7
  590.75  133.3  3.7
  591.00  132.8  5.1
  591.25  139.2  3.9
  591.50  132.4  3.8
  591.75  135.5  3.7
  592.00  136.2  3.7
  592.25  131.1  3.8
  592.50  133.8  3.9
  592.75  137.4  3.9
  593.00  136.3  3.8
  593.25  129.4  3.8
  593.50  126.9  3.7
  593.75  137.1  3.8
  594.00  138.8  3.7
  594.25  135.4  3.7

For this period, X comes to 0.11 nm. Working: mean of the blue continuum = 135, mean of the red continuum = 134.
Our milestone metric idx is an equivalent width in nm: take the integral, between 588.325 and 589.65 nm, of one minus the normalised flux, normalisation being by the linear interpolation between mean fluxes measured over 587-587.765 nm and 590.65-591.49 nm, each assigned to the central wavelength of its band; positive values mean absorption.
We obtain 0.25 nm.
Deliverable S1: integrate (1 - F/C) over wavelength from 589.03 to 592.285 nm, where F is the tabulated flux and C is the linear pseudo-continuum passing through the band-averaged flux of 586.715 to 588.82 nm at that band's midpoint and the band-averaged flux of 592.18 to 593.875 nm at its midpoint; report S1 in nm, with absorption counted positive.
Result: 0.191 nm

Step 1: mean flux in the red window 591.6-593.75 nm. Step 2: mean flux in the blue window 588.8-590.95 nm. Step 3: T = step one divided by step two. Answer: 1.15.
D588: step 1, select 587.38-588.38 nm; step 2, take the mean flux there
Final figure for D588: 131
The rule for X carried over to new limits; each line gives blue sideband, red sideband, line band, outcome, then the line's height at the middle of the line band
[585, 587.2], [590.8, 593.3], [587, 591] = 0.37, 135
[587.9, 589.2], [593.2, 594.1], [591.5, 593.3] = -0.07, 130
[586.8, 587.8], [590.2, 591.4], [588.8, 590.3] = 0.27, 133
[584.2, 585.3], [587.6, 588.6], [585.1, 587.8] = -0.06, 132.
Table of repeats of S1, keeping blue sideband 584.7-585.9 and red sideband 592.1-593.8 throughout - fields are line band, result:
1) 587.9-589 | 0.106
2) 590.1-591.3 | 0.023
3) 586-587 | 0.010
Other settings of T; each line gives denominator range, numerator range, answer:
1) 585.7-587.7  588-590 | 0.84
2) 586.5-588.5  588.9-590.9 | 0.87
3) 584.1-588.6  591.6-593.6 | 0.99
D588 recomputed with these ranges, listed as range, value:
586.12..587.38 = 135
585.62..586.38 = 135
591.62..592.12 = 136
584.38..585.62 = 135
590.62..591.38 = 135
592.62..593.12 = 137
